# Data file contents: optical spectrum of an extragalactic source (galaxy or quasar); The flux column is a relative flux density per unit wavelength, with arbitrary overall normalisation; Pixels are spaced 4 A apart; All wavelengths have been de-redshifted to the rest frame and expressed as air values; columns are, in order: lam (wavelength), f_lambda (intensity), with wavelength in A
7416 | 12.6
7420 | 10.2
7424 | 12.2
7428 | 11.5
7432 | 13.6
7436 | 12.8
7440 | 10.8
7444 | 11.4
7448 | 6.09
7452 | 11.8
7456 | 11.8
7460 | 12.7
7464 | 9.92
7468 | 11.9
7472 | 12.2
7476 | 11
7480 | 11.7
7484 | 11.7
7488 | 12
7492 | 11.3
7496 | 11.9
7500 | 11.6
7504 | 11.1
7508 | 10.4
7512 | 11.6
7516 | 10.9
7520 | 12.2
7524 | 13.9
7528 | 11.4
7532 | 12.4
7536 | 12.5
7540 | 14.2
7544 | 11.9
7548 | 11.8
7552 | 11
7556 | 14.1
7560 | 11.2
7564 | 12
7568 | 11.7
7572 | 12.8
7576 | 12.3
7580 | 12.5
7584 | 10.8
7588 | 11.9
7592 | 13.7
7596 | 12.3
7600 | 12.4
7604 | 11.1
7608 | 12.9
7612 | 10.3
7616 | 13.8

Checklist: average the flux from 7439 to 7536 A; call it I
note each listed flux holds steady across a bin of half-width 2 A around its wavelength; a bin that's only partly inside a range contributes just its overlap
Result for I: 11.4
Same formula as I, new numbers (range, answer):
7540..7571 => 12.1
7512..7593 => 12.2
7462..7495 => 11.5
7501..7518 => 11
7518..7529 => 12.6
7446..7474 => 10.9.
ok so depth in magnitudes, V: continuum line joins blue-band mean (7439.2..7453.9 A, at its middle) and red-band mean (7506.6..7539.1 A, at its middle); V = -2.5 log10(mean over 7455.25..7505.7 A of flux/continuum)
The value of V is -0.07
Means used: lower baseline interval 9.95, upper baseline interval 12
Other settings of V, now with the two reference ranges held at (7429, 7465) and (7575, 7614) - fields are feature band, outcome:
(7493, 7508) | 0.015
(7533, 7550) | -0.076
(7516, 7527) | -0.078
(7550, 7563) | -0.025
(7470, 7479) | -0.020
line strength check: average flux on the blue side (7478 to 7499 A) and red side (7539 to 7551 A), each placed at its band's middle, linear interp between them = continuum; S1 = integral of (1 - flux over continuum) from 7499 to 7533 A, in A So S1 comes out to 0.9 A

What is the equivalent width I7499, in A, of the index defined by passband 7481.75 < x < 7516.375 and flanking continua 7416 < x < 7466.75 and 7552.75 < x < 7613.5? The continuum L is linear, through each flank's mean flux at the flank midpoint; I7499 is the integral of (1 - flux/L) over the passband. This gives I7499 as 0.7 A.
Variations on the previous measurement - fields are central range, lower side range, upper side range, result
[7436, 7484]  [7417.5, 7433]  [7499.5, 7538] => 2.7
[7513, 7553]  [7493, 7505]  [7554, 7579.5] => -0.9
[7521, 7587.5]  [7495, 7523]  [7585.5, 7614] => -2.9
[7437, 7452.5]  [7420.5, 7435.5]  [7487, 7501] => 2.7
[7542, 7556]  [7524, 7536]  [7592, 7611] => 0.4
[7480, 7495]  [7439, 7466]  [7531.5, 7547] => -0.3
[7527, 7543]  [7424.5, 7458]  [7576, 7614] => -1.3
